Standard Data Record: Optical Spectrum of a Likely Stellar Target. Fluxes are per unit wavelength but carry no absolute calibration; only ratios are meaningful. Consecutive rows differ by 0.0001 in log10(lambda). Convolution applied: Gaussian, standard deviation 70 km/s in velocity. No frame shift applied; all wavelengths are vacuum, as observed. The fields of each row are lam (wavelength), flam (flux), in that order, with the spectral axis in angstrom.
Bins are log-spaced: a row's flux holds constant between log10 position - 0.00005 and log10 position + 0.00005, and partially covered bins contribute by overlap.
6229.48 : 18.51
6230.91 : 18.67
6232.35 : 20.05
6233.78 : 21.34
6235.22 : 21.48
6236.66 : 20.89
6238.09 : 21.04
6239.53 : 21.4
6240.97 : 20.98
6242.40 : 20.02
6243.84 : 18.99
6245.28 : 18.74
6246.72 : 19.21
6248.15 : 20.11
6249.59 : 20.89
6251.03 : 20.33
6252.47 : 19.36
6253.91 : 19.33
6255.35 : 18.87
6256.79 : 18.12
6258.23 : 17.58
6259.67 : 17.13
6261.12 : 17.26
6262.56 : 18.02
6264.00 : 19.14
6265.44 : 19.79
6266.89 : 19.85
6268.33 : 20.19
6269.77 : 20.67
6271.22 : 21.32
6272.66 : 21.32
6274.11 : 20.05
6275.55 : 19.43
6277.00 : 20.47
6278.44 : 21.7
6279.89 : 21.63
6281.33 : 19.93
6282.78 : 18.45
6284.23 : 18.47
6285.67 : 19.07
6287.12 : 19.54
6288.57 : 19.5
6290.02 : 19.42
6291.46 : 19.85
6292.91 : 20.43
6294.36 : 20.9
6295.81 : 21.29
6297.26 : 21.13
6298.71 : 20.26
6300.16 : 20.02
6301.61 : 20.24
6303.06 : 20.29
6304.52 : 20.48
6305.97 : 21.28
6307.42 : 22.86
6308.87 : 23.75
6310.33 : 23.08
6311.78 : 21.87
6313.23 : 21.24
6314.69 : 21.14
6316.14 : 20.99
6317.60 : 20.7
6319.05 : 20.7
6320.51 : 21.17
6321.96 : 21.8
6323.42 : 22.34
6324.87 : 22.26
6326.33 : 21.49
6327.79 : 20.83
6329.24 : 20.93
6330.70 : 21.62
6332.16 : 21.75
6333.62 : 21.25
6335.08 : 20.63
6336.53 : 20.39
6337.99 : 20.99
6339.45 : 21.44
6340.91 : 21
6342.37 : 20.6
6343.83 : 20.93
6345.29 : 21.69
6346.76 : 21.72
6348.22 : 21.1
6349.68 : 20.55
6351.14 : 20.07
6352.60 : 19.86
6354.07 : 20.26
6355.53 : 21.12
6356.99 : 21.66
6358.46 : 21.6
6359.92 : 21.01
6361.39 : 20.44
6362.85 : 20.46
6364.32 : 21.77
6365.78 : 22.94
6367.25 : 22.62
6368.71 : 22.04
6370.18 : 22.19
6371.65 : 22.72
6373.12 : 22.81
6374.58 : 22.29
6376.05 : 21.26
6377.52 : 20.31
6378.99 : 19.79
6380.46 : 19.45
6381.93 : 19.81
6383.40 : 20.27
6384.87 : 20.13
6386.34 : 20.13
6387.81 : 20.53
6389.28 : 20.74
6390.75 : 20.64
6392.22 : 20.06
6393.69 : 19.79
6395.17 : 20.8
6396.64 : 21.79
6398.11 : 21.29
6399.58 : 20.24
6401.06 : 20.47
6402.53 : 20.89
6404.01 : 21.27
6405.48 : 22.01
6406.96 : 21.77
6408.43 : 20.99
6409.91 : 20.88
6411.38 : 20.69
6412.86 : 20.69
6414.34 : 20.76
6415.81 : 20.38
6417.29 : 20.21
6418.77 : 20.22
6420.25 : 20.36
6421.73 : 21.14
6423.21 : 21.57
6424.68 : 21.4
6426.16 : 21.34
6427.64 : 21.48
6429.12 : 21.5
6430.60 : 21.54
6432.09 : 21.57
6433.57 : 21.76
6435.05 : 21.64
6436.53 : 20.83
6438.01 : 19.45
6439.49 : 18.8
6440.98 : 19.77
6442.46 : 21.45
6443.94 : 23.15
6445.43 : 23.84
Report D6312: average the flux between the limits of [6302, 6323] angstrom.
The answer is 21.5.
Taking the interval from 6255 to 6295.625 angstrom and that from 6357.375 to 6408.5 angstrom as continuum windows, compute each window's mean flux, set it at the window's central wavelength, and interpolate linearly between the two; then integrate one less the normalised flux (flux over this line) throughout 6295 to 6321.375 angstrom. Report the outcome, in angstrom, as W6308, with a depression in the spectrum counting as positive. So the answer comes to -1.6 angstrom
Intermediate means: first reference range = 19.6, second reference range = 21.1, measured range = 21.2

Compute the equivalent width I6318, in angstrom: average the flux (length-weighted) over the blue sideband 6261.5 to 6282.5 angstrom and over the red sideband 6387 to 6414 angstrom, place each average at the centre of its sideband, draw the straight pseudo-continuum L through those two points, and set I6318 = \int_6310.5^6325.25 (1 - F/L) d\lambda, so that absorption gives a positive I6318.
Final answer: -0.8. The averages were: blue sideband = 20.2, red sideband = 20.9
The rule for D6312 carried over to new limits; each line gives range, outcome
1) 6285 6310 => 20.6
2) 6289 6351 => 21.1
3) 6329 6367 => 21.1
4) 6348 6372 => 21.3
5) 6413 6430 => 20.9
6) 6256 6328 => 20.4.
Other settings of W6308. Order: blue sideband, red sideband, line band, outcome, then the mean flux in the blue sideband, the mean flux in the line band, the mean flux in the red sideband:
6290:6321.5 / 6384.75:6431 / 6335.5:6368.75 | -0.2 angstrom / 21.1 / 21.1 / 20.9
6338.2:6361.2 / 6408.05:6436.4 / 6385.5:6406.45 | 0.2 angstrom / 21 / 20.8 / 21.1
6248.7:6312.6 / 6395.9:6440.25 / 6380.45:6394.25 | 0.4 angstrom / 20.1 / 20.2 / 21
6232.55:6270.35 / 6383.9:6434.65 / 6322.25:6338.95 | -0.9 angstrom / 19.6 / 21.3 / 20.9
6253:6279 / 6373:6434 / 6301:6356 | -3.1 angstrom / 19.4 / 21.2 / 20.9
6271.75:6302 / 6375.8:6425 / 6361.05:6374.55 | -1.0 angstrom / 20.2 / 22.1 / 20.7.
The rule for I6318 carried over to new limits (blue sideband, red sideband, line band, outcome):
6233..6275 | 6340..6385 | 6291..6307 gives -0.2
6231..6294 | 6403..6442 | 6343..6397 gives -1.2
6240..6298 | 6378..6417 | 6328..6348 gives -0.9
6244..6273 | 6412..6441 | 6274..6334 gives -3.4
